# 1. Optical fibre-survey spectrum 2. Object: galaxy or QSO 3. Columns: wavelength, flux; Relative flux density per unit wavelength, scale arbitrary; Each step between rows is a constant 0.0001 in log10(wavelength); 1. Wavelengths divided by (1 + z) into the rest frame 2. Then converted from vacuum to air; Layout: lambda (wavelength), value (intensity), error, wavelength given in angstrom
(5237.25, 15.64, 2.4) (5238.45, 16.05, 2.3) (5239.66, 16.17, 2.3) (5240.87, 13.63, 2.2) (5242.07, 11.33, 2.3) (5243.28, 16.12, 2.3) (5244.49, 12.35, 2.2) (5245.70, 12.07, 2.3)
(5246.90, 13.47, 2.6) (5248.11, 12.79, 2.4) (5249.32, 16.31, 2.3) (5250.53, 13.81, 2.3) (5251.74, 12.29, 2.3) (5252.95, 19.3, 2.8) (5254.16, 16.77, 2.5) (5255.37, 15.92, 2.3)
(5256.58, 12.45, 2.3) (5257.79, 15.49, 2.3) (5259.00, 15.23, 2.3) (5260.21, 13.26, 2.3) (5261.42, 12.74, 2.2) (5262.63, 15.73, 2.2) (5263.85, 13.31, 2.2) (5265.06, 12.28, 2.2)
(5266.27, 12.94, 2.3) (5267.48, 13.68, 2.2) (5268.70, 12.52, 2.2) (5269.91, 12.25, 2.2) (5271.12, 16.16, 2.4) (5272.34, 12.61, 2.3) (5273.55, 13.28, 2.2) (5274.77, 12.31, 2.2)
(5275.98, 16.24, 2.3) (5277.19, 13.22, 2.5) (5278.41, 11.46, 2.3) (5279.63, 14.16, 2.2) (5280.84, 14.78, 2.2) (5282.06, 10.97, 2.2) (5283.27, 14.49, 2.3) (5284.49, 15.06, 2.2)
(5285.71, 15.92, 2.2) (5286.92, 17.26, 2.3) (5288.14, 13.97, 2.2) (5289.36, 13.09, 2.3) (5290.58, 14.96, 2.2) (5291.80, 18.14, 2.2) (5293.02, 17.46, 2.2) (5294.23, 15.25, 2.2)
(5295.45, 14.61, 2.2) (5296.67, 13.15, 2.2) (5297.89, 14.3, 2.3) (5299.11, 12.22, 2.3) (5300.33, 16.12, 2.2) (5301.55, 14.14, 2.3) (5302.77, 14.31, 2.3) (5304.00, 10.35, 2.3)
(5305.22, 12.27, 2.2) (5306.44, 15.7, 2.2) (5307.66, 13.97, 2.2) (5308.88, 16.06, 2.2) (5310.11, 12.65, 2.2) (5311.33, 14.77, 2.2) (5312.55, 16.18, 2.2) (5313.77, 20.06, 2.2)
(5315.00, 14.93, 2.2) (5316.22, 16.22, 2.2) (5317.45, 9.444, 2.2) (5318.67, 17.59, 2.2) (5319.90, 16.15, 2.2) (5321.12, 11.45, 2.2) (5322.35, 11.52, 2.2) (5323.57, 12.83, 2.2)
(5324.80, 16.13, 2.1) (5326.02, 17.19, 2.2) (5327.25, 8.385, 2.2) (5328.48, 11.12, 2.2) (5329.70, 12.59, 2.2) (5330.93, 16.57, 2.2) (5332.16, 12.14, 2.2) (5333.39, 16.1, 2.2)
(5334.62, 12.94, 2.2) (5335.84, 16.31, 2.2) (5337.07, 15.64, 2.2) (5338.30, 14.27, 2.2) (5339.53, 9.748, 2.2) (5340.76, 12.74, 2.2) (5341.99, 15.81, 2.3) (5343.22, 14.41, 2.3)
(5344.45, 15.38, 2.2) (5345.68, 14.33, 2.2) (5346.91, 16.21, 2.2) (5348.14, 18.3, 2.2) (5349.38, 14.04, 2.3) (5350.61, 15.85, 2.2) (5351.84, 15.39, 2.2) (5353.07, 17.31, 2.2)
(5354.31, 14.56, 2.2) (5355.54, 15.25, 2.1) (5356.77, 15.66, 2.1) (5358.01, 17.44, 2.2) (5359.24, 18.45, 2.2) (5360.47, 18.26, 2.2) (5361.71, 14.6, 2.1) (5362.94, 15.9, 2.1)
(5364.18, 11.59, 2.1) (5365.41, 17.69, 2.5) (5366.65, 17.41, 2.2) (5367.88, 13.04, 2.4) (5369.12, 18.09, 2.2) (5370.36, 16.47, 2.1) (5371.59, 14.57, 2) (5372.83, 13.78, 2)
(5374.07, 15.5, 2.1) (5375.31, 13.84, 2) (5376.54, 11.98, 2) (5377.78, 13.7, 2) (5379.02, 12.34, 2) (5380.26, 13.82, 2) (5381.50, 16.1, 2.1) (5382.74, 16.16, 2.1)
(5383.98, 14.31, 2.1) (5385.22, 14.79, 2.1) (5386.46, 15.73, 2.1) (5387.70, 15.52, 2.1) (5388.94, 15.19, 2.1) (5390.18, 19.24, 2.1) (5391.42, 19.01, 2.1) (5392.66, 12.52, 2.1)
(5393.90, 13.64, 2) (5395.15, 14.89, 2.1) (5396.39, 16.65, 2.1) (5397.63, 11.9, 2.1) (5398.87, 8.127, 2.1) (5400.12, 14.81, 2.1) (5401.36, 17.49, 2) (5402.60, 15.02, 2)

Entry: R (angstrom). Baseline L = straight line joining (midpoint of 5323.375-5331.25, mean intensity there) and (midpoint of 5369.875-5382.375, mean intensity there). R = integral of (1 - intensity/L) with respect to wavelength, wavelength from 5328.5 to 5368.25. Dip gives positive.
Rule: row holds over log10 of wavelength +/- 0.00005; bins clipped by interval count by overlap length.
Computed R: -3.9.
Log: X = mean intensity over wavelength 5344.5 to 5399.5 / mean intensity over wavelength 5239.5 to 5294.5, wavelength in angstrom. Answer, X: 1.1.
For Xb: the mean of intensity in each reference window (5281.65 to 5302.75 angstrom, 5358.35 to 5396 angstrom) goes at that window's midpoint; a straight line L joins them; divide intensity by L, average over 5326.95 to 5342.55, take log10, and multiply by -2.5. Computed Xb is 0.117 mag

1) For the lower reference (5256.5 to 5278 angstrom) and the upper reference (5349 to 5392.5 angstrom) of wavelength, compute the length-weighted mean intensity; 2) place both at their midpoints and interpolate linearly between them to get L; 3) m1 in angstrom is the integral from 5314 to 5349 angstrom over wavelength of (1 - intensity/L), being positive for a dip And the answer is 1.3 angstrom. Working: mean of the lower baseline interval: 13.7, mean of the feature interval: 14.2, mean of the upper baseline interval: 15.5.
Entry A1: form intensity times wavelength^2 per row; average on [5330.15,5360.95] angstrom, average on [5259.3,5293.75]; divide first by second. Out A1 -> 1.11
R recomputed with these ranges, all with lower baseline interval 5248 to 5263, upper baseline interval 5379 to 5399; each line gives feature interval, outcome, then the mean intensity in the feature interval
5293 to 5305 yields 0.72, 14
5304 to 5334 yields 1.43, 14.2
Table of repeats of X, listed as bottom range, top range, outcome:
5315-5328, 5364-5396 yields 1.10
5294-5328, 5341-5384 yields 1.08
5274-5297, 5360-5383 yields 1.03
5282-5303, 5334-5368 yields 1.03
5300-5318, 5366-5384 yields 1.02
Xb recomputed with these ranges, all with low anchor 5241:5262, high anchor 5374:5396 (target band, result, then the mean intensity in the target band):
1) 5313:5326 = -0.02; 14.8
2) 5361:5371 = -0.06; 15.6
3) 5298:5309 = 0.05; 13.8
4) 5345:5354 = -0.08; 15.9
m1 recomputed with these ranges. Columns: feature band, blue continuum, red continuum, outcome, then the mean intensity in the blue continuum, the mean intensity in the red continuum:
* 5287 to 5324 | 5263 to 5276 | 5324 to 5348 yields -1.94 angstrom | 13.3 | 14.2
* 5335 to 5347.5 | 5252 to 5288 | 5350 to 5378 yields 0.61 angstrom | 14.2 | 15.5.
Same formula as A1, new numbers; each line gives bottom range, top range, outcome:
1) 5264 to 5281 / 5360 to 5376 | 1.19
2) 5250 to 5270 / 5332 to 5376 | 1.12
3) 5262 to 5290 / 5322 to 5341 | 1.00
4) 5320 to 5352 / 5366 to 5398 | 1.08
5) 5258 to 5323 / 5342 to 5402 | 1.11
